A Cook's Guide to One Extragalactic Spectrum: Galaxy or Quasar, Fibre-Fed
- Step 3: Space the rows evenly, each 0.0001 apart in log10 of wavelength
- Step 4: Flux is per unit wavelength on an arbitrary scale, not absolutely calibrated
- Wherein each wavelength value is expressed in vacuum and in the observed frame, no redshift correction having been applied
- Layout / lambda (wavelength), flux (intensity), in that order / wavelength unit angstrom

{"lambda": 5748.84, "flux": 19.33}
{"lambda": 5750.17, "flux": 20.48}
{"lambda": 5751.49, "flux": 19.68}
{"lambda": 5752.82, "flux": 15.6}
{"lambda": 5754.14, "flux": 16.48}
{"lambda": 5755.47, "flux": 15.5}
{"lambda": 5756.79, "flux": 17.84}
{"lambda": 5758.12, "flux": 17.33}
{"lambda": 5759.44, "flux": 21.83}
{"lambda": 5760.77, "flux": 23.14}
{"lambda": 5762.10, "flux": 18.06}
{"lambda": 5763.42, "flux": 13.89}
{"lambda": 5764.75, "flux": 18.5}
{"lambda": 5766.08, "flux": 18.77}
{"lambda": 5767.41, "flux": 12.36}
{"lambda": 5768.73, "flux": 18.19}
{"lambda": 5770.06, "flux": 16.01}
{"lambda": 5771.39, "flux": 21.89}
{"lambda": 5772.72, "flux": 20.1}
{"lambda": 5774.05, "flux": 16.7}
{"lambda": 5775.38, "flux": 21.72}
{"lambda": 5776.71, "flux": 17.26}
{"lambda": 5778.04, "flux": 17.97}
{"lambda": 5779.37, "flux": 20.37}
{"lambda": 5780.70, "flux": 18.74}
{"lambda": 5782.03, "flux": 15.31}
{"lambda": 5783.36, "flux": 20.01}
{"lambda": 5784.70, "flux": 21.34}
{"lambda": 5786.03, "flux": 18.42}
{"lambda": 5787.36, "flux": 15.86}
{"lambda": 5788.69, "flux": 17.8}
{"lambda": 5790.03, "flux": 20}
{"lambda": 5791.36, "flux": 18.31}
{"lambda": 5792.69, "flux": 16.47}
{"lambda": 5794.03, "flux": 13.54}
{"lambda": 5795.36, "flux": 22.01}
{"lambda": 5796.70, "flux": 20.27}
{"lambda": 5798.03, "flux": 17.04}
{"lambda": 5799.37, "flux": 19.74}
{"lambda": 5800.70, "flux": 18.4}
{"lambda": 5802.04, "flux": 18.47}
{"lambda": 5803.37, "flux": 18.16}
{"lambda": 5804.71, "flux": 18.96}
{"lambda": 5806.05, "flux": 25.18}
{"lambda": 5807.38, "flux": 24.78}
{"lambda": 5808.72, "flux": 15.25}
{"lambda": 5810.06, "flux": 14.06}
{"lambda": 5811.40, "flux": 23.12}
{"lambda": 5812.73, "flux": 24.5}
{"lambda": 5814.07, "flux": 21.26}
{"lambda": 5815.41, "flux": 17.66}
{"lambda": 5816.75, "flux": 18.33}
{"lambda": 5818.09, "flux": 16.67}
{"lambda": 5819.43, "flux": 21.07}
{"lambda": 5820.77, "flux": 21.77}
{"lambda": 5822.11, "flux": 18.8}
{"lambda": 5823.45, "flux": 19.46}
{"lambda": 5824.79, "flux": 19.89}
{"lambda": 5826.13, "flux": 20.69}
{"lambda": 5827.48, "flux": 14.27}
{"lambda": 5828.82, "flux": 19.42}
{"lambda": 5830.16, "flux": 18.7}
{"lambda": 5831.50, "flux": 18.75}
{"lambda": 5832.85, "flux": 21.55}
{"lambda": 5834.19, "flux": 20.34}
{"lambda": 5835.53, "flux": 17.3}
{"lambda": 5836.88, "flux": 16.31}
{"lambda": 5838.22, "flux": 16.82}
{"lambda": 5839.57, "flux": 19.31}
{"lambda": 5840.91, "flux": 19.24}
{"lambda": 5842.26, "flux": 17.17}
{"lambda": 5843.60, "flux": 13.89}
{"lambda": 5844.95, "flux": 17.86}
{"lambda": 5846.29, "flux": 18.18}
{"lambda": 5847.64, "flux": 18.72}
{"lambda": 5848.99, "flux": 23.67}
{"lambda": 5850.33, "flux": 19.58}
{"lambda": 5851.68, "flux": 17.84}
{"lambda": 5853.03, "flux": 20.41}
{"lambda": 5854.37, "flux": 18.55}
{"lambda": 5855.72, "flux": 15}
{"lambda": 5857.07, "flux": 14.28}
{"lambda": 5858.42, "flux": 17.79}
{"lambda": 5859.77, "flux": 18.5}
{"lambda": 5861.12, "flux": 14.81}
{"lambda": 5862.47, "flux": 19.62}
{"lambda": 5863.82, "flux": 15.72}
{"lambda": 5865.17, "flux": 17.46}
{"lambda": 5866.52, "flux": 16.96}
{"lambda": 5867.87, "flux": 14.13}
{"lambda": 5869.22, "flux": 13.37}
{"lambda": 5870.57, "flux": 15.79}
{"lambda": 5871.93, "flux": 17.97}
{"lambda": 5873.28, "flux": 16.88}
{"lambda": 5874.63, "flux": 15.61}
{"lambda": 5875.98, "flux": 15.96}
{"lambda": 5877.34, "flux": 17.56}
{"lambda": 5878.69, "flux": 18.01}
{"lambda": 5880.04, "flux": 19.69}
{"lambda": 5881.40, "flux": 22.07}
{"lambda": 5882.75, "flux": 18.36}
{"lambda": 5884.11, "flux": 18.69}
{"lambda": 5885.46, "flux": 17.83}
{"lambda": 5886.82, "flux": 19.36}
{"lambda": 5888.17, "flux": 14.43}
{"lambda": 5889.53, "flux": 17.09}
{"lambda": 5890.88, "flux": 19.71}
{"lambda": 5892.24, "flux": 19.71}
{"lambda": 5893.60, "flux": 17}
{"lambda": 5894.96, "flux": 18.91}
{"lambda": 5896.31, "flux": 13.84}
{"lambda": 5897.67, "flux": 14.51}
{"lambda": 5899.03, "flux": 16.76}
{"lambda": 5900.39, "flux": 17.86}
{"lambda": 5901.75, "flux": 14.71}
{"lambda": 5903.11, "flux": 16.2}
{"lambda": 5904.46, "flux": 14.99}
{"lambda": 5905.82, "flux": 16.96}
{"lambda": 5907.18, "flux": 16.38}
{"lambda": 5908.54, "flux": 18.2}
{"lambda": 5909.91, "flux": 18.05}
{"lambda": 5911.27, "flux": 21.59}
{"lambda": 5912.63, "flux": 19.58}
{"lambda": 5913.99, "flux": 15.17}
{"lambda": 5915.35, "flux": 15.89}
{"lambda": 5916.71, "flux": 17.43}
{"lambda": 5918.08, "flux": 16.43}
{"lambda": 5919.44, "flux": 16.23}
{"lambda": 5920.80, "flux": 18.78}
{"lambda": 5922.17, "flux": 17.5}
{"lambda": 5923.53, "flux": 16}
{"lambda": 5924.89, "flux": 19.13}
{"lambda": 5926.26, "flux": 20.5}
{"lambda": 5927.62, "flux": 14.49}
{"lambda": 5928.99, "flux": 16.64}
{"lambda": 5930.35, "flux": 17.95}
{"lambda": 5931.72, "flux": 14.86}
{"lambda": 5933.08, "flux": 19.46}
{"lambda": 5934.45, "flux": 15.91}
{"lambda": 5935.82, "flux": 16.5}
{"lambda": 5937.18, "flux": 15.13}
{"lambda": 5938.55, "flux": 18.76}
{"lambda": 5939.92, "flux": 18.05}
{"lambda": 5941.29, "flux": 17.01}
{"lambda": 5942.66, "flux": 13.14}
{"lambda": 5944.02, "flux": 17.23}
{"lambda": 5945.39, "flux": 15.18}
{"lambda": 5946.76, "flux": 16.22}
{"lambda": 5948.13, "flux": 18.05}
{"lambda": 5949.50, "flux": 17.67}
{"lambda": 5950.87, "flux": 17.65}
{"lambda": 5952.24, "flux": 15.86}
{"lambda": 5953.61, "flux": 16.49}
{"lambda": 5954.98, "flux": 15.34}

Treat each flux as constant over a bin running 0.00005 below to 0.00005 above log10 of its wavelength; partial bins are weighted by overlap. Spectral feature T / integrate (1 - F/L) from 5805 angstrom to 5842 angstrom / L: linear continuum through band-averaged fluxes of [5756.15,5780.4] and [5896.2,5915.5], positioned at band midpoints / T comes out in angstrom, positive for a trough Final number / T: -3.32 angstrom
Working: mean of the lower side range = 18.4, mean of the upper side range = 16.8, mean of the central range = 19.4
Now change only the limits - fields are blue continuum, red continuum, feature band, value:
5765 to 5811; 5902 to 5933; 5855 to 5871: 1.5 angstrom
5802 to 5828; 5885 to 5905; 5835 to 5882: 1.7 angstrom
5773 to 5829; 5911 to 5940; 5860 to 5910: 2.2 angstrom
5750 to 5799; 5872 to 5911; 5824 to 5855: -1.5 angstrom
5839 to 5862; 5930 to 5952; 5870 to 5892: -0.4 angstrom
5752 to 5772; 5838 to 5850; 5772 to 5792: -0.9 angstrom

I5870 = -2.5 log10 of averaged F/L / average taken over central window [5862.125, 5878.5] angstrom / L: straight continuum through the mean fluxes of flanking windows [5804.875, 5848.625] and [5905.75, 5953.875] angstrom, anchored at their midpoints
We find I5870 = 0.12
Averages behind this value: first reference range 19.1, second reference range 17.1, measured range 16.4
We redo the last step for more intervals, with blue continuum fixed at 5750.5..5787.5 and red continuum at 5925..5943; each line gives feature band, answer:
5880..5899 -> -0.034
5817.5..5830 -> -0.077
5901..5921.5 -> 0.000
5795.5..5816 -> -0.110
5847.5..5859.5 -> -0.051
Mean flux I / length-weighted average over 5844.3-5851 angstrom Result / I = 19.6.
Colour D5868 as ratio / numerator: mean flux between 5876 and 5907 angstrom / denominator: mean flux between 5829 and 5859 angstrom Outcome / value 1.0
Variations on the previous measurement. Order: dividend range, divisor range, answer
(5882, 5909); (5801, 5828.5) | 0.87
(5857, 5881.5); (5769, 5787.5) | 0.90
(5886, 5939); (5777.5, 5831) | 0.90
